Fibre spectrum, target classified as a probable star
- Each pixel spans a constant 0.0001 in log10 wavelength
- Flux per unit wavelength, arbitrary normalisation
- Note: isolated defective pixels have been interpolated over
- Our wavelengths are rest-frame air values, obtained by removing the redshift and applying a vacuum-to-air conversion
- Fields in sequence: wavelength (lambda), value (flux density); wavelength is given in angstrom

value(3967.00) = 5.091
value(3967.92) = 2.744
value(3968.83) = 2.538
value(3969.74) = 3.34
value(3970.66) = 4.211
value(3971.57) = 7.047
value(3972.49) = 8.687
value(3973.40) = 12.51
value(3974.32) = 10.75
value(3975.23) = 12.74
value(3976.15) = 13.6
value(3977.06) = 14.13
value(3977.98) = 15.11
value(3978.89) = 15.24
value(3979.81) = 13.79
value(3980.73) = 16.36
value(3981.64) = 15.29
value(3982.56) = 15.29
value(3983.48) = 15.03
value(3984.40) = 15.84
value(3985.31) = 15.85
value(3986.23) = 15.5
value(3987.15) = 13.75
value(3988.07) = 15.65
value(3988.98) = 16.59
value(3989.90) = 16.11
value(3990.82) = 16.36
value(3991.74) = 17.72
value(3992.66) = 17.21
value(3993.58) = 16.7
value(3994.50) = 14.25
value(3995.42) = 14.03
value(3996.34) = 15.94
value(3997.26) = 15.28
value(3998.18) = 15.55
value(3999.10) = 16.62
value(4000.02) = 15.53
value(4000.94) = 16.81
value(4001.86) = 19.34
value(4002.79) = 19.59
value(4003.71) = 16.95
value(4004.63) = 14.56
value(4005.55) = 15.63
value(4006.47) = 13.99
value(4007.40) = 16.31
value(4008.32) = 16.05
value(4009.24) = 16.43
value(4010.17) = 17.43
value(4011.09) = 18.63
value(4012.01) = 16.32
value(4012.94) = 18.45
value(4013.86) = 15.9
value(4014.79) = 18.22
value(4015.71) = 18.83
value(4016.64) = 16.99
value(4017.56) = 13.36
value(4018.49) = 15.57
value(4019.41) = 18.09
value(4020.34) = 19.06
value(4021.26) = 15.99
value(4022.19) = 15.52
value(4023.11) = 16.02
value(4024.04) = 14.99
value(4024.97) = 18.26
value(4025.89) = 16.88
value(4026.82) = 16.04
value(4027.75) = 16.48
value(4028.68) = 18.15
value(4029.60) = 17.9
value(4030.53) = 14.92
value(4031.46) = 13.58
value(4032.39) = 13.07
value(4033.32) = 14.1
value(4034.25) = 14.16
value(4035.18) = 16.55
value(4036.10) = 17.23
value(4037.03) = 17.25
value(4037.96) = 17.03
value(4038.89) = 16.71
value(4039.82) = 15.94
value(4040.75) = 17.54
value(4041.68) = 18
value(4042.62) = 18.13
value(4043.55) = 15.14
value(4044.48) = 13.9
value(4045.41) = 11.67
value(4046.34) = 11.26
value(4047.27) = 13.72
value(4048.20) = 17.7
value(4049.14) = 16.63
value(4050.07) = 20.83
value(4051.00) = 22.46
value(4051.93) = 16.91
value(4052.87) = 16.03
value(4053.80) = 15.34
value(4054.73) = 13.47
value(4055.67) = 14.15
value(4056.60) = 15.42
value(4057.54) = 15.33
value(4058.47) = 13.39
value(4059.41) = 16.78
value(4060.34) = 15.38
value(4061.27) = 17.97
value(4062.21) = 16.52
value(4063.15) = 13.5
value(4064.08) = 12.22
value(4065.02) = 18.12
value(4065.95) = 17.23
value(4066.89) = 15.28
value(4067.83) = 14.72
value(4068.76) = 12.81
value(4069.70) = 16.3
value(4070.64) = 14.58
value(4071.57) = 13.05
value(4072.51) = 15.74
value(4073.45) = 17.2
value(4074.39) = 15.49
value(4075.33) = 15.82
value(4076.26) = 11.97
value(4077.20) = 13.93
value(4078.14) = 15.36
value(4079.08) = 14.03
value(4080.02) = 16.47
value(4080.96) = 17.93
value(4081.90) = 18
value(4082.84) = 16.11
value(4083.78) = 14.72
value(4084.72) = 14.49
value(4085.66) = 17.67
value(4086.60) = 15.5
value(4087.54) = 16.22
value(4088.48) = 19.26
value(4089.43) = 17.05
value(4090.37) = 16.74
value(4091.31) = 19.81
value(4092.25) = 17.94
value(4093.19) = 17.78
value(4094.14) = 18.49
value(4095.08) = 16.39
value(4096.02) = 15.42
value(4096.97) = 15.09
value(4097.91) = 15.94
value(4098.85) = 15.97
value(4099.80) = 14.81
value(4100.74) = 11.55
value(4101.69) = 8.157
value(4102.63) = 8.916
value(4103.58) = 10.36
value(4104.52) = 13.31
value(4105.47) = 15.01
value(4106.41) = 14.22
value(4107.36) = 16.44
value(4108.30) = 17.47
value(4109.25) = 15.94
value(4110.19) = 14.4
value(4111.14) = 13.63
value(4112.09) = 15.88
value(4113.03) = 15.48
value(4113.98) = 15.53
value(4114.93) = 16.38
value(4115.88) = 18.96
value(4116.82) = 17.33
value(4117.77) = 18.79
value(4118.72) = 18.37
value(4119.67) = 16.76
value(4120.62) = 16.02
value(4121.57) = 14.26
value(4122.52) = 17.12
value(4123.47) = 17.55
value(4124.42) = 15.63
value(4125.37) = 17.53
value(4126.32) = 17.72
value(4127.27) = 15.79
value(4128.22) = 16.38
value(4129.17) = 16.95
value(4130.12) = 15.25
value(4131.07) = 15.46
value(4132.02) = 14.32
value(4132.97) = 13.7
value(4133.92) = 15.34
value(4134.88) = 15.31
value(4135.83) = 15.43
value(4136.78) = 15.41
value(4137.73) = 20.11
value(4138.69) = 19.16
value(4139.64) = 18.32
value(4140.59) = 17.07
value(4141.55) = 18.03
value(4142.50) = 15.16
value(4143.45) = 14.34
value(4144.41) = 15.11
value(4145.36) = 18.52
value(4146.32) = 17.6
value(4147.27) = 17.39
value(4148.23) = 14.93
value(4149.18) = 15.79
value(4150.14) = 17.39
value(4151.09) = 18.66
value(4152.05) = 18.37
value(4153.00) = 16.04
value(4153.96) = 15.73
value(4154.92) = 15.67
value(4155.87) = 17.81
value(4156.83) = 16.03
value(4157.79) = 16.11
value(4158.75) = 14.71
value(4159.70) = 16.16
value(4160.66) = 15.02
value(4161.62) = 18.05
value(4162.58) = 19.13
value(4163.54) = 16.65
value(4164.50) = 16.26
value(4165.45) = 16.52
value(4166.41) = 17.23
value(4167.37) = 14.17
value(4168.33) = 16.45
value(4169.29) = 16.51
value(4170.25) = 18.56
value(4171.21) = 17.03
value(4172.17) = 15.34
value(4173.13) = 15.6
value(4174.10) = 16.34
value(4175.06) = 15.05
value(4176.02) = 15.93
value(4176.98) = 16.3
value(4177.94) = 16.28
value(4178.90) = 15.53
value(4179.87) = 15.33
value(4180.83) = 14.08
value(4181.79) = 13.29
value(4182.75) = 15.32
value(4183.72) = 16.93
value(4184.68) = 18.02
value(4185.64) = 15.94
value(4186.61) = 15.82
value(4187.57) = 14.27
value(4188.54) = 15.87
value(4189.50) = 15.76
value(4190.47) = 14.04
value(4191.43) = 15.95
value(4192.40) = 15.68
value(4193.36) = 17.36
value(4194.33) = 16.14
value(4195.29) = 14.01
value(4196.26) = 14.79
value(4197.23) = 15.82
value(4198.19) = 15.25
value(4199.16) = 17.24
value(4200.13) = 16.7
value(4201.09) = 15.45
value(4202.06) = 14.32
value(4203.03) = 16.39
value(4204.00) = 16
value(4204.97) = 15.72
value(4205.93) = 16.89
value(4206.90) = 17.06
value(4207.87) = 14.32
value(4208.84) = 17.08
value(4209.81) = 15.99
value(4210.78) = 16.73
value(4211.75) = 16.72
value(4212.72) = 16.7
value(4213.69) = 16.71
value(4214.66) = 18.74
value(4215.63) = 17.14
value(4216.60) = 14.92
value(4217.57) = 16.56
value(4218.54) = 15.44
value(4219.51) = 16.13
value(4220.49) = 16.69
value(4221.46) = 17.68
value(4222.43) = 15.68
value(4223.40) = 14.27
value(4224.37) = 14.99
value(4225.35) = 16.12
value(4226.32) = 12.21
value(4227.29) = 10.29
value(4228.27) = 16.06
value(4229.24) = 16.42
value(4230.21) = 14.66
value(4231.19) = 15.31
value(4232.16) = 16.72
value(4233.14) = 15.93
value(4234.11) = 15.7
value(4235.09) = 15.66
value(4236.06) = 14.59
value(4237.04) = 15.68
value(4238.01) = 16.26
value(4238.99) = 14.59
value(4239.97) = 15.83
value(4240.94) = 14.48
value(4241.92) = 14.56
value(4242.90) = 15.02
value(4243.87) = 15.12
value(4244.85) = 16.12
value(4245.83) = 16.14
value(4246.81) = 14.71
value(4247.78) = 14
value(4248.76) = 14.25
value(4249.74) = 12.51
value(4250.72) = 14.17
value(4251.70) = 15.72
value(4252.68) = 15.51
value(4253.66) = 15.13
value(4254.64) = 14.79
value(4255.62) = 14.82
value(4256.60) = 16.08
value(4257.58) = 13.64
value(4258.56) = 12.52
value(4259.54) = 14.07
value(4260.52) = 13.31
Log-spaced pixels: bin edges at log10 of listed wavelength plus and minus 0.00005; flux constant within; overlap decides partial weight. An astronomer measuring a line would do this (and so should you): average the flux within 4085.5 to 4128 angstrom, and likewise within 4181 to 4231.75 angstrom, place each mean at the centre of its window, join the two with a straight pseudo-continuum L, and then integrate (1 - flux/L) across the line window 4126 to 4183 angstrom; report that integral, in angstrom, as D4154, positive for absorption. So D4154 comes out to -1.7 angstrom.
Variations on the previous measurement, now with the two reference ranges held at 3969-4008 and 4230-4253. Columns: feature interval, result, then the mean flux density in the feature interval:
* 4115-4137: -2.2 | 16.3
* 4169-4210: -2.3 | 15.8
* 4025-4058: -3.2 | 16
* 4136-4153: -2.5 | 17.1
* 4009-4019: -1.7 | 16.9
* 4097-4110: 0.9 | 13.8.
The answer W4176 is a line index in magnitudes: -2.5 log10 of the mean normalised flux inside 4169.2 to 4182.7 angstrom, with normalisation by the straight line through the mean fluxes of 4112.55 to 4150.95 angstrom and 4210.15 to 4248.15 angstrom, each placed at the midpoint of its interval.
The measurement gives 0.02 mag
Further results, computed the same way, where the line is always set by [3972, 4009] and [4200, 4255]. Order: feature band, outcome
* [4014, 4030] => -0.10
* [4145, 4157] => -0.10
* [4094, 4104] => 0.14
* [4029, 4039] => -0.02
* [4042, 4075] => -0.01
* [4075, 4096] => -0.07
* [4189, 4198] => 0.00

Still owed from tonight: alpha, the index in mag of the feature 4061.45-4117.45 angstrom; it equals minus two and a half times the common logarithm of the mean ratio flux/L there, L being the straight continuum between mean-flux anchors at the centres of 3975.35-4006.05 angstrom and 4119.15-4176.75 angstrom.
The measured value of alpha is 0.05 mag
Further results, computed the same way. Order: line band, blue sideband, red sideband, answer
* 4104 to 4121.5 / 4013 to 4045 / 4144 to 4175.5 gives 0.03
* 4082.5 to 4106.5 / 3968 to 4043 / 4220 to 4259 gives -0.01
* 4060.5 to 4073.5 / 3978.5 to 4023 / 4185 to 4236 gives 0.05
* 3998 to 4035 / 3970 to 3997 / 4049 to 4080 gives -0.12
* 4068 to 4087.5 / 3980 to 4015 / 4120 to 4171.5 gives 0.07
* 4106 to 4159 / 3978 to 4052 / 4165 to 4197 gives -0.03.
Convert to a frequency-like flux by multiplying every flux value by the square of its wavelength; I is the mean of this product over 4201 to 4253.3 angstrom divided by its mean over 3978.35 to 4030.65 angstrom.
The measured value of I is 1.06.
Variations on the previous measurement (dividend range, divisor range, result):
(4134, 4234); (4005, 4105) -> 1.08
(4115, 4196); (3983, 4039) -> 1.08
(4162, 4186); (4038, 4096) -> 1.07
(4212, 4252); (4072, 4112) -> 1.07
